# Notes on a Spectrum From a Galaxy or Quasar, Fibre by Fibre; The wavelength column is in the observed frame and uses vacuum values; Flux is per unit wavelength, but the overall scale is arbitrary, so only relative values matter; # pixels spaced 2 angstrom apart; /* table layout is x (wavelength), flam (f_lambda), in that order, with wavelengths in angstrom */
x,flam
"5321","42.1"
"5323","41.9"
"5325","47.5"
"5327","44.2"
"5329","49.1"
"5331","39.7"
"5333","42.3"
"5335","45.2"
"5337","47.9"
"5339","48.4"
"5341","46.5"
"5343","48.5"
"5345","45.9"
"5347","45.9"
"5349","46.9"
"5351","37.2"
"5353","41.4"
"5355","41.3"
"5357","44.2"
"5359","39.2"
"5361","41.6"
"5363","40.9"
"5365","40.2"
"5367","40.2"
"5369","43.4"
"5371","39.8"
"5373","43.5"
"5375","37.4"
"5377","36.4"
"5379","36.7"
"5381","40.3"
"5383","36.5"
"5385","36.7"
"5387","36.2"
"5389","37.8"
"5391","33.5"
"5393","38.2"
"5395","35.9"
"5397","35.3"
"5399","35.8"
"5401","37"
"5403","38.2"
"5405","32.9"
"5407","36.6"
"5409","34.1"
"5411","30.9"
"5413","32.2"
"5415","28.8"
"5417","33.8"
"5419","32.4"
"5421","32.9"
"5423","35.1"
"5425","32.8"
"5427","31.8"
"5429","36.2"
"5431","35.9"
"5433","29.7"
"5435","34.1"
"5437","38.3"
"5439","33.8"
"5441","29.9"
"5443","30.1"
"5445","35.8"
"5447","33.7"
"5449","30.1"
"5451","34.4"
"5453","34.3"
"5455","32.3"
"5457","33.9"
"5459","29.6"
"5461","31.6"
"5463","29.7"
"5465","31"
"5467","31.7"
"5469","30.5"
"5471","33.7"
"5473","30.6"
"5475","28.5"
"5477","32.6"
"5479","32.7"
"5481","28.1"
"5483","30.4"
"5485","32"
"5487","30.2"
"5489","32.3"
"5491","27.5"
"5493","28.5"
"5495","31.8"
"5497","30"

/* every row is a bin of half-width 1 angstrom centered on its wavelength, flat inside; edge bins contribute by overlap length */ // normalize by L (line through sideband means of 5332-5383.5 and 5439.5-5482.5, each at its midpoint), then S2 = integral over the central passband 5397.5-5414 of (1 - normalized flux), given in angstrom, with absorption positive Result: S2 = 1.16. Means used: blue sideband 42.3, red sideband 31.7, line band 34.7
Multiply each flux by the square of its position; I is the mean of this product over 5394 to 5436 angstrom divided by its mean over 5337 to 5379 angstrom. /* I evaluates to 0.82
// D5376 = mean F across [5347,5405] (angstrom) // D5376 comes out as 39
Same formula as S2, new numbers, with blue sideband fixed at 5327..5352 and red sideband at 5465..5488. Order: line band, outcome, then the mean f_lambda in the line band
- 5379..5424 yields 4.3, 35.1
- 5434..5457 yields 0.6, 33.4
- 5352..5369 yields 0.7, 41.3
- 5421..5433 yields 0.8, 33.8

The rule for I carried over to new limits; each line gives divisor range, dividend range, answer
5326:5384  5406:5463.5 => 0.80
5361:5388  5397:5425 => 0.88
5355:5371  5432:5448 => 0.83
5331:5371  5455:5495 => 0.75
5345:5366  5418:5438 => 0.83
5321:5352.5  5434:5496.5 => 0.74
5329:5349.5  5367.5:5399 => 0.84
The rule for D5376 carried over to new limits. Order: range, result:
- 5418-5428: 33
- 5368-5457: 35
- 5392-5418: 34.6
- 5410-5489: 32.2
